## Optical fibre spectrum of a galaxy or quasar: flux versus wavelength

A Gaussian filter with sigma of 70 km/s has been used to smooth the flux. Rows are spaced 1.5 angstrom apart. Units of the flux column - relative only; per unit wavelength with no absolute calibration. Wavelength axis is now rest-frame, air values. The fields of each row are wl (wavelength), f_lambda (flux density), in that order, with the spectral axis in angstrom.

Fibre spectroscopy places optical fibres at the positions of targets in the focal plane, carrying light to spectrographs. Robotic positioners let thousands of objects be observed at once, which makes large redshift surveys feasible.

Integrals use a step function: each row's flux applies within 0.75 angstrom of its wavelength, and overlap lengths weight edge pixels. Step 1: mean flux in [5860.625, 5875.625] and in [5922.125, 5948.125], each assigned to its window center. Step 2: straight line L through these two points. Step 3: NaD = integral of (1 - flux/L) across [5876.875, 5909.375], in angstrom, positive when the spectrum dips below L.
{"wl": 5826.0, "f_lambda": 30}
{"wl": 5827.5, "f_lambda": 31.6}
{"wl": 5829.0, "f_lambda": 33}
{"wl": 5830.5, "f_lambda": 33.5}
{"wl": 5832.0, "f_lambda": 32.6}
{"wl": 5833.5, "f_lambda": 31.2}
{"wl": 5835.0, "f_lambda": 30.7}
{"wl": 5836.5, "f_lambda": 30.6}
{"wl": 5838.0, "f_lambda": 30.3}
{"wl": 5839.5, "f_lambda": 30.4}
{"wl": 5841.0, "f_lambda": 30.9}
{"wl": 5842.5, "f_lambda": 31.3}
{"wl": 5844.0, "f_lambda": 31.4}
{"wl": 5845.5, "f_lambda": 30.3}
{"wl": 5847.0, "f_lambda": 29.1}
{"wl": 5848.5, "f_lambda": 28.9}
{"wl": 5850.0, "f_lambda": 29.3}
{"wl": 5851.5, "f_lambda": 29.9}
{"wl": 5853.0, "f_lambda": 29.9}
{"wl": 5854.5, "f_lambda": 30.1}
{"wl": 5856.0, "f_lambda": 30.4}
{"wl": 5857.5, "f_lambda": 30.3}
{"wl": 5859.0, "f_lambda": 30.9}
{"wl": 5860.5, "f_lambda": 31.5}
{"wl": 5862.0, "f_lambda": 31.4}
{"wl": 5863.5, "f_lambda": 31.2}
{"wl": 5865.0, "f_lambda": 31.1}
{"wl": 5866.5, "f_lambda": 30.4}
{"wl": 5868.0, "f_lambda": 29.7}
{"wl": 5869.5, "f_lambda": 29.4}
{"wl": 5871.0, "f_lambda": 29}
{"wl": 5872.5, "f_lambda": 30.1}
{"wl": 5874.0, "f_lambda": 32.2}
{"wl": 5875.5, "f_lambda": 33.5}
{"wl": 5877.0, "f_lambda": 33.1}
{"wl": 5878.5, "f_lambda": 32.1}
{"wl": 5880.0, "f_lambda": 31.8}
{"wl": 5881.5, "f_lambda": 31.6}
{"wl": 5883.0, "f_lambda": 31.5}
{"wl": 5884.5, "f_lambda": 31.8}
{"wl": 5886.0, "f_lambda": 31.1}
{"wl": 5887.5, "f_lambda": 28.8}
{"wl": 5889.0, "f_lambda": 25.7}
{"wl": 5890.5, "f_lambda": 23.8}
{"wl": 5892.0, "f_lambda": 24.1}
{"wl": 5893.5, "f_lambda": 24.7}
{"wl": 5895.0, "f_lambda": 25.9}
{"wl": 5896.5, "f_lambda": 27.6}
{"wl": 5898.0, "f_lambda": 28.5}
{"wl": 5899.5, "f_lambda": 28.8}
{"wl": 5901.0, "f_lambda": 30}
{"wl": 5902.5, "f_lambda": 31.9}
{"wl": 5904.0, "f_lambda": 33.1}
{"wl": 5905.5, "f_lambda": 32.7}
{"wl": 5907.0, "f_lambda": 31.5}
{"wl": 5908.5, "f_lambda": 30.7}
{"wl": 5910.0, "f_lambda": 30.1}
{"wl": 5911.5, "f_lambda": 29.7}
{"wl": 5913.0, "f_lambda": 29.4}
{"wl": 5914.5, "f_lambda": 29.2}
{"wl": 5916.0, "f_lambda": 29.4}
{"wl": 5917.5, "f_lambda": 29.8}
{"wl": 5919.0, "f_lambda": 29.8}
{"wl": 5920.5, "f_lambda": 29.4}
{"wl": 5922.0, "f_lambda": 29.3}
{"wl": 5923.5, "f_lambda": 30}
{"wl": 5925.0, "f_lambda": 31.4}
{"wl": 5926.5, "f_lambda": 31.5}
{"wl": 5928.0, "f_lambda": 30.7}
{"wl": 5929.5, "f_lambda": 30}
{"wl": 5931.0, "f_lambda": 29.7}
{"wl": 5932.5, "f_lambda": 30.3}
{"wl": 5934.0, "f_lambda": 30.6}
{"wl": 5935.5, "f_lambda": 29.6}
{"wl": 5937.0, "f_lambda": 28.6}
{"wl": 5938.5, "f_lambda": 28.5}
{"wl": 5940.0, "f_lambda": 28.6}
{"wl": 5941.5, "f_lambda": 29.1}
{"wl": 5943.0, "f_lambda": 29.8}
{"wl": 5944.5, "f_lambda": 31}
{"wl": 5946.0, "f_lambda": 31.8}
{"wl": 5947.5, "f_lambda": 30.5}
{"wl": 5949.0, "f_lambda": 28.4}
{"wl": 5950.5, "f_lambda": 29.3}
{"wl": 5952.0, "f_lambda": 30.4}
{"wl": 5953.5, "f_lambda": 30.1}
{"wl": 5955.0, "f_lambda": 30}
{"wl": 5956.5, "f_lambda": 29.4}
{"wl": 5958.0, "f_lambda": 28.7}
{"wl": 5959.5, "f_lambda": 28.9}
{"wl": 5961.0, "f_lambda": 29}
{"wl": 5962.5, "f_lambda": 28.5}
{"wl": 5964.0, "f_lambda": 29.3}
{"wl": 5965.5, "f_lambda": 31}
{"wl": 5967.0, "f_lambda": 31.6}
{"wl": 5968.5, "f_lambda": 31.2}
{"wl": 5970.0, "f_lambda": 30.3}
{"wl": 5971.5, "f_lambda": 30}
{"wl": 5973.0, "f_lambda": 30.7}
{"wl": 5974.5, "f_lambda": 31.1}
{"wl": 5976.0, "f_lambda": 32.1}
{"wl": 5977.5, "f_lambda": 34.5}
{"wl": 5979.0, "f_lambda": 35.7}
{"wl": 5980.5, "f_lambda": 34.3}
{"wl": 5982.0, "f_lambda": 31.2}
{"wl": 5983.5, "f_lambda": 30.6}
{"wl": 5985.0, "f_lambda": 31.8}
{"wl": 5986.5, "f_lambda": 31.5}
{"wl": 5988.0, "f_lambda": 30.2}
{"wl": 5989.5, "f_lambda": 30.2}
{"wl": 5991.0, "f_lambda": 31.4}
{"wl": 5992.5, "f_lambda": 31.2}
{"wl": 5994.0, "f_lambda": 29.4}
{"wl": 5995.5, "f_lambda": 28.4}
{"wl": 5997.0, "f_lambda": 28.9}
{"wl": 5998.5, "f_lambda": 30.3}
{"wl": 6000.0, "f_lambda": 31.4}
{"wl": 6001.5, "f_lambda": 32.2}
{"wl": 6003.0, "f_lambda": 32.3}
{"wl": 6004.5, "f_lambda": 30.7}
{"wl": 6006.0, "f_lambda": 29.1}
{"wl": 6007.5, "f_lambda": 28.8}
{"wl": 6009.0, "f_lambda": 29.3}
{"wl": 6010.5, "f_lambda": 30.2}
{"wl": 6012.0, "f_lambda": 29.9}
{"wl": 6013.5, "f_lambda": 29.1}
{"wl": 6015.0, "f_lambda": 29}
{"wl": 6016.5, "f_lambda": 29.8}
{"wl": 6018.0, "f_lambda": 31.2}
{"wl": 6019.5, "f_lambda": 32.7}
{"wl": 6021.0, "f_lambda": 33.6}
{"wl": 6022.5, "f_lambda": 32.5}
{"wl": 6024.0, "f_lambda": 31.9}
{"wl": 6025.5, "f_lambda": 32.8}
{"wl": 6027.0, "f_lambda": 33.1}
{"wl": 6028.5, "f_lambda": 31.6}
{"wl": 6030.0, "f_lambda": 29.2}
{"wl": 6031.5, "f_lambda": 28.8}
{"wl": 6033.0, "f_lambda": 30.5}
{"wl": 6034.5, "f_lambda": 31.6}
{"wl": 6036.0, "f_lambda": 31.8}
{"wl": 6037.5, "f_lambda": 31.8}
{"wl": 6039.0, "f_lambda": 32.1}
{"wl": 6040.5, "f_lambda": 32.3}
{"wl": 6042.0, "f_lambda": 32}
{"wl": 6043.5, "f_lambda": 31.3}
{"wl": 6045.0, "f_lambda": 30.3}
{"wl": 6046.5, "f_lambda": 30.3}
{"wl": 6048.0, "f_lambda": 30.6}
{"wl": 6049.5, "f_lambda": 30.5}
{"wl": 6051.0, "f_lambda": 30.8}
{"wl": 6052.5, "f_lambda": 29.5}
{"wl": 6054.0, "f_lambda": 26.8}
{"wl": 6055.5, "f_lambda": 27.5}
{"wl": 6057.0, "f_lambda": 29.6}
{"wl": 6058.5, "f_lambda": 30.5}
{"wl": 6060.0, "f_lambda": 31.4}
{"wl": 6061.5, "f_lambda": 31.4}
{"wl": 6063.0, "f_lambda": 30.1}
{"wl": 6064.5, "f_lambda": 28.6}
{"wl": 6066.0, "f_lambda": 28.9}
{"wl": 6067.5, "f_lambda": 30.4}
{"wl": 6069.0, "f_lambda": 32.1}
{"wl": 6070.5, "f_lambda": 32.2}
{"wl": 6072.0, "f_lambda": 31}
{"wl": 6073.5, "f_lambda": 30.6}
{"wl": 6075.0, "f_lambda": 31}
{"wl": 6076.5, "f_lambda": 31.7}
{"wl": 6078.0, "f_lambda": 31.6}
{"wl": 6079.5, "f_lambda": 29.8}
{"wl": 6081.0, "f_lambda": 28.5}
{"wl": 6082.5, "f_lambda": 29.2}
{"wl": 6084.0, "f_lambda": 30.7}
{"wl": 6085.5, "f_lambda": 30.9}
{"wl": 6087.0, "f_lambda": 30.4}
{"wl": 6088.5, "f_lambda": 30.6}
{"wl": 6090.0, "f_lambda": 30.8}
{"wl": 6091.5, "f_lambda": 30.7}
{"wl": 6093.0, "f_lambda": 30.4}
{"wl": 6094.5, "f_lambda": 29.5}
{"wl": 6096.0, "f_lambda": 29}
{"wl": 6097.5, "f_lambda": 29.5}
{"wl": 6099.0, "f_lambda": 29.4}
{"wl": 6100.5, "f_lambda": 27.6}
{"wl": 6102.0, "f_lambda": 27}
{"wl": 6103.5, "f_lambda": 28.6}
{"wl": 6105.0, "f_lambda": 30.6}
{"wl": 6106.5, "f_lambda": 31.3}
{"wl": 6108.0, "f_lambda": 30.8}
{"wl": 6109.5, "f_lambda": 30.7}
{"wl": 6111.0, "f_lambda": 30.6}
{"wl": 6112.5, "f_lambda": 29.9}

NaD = 1.0 angstrom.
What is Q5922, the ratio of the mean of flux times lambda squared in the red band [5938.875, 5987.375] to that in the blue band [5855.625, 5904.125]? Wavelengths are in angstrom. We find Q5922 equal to 1.05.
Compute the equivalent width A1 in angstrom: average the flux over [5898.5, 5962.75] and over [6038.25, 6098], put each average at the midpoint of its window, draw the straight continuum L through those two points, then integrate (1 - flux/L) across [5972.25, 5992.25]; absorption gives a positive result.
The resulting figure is -1.19 angstrom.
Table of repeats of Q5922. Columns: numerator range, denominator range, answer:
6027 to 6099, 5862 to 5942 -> 1.08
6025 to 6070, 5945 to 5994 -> 1.02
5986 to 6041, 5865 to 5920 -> 1.08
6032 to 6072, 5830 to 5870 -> 1.07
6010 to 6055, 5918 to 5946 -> 1.07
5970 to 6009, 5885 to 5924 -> 1.10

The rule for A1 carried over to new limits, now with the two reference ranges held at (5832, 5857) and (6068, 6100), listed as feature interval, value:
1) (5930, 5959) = 0.7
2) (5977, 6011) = -0.7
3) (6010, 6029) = -0.6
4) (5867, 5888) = -0.5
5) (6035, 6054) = -0.3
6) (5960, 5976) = 0.0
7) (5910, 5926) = 0.3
